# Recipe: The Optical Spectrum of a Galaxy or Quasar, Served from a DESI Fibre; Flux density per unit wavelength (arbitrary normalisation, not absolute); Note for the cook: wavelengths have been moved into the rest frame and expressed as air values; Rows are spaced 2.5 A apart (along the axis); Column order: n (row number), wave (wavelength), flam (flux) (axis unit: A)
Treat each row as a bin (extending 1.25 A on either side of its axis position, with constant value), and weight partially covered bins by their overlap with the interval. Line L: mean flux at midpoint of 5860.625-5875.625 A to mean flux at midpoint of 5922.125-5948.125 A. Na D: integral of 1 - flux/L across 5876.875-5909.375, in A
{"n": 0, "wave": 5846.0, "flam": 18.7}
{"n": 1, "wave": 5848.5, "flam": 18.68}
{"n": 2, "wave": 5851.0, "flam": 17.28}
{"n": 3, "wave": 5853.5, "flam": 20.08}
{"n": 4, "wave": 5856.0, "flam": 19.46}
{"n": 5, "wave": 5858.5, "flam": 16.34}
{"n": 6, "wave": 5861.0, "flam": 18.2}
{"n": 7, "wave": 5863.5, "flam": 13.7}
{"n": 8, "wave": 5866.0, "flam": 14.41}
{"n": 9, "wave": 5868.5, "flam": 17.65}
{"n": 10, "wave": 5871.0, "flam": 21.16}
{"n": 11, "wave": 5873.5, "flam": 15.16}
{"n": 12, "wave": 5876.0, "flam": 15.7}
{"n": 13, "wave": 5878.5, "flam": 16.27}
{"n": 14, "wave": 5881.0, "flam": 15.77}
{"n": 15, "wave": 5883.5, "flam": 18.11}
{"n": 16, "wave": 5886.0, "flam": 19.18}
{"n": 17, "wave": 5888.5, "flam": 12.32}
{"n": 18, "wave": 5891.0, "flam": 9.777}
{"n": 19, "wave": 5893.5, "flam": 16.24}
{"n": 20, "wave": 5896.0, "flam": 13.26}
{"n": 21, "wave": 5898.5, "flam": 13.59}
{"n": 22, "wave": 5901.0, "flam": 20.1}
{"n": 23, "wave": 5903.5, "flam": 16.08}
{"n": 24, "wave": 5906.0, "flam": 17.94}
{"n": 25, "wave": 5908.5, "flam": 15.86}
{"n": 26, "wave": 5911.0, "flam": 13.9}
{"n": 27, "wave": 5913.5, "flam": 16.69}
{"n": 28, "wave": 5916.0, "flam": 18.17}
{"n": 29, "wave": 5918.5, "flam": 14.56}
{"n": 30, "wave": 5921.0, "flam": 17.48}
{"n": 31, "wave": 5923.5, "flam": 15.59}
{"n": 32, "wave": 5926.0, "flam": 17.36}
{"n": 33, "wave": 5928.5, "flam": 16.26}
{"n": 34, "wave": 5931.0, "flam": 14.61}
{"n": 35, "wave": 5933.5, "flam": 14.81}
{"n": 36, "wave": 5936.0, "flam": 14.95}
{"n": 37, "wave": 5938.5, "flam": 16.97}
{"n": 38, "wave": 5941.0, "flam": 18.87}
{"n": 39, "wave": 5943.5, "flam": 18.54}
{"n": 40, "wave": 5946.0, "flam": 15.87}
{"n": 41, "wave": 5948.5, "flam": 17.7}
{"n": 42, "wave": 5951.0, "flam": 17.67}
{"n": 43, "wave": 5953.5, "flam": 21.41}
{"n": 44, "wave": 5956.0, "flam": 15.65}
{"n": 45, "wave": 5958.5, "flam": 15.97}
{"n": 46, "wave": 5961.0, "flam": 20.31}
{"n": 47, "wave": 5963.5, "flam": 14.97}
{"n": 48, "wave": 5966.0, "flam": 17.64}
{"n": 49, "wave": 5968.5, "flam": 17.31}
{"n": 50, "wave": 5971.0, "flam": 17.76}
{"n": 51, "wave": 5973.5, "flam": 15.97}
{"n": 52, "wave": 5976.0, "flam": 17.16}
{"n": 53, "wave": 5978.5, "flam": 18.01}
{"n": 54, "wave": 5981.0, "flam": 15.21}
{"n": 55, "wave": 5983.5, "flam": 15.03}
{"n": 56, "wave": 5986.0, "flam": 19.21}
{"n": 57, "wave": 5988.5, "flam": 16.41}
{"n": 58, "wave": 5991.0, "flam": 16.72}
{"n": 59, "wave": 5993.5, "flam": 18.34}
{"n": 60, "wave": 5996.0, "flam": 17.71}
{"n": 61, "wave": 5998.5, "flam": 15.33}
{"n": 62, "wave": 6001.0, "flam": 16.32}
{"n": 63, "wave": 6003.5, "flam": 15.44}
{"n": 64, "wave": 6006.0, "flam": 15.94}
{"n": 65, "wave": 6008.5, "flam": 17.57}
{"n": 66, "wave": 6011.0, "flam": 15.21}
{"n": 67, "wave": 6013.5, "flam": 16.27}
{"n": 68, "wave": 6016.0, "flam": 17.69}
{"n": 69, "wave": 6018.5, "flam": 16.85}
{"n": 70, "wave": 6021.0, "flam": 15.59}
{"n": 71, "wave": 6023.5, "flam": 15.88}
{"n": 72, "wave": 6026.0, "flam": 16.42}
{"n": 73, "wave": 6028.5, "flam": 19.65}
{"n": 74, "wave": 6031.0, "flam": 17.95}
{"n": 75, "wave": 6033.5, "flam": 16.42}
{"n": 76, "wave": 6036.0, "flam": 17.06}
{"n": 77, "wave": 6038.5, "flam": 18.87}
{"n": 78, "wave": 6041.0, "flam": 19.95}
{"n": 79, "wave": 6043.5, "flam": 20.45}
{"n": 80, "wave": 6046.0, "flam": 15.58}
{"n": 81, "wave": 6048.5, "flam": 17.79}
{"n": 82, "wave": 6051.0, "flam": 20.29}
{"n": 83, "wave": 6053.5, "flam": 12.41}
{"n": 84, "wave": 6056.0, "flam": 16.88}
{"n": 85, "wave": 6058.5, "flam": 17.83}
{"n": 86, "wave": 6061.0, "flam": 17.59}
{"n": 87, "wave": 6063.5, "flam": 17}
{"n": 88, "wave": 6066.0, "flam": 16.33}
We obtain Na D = 1.6 A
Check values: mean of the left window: 16.6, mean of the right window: 16.4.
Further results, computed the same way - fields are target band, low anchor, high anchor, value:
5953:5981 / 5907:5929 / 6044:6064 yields -1.3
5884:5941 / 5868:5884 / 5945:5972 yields 4.7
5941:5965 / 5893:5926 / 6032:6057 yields -1.5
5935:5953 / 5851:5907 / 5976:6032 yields -0.9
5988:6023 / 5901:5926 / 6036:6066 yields 1.5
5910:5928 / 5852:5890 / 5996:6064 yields 0.7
